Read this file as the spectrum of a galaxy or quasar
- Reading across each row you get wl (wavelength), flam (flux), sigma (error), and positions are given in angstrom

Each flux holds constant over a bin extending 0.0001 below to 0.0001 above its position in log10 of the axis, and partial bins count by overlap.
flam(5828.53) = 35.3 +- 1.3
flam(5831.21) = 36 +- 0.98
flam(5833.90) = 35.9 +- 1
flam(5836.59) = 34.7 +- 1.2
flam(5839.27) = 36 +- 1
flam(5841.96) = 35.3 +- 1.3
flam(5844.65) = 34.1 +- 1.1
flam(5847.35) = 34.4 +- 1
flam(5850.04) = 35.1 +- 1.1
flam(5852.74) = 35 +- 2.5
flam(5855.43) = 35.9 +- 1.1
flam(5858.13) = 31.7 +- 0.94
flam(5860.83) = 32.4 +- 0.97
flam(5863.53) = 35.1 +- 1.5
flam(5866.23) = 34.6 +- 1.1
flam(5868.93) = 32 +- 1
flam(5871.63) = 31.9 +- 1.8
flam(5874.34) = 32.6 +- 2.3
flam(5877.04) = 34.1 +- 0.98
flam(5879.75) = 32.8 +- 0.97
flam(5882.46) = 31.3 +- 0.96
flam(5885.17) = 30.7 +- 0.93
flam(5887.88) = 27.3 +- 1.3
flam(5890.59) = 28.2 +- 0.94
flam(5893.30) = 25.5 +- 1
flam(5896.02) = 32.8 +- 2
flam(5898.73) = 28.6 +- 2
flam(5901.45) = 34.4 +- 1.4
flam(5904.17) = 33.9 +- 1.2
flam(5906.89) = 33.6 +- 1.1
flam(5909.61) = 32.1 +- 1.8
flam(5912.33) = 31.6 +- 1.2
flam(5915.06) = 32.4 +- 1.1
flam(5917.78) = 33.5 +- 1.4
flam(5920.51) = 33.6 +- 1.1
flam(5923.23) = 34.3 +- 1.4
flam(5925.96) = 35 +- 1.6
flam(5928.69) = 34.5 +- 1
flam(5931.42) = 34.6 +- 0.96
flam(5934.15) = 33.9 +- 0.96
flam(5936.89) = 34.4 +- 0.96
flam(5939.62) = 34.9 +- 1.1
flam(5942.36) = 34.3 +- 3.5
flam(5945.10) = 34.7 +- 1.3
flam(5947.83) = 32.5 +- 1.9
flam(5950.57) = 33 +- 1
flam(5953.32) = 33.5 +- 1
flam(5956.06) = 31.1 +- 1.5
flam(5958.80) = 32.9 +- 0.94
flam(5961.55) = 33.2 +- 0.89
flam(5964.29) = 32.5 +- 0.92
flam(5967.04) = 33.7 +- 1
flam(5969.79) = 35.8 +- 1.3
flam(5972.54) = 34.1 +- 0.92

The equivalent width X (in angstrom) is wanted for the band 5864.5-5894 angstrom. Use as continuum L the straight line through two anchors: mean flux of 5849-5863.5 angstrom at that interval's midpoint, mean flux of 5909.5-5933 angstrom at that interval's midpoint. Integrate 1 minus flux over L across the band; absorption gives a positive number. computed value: 2.39 angstrom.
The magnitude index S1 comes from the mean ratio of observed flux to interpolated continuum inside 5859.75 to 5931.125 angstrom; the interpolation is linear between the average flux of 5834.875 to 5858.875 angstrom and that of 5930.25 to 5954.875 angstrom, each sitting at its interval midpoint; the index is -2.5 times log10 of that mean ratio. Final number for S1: 0.07 mag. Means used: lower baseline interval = 34.8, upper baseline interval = 33.9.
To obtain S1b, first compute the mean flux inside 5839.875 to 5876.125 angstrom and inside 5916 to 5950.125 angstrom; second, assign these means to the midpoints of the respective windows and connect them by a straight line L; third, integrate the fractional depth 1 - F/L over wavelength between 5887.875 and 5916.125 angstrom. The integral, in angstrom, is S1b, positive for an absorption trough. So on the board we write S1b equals 2.4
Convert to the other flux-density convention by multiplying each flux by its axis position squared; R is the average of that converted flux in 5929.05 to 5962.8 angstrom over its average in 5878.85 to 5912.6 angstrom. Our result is 1.1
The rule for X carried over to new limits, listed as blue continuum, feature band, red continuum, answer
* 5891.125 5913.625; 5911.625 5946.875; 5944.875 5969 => -2.0 angstrom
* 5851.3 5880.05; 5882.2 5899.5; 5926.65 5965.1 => 2.3 angstrom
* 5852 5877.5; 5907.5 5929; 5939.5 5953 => 0.2 angstrom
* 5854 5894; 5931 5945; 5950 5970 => -0.7 angstrom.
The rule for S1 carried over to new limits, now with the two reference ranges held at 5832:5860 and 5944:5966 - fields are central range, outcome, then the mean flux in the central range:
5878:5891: 0.13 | 30.3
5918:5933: -0.03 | 34.3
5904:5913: 0.03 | 32.8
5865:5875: 0.05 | 32.8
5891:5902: 0.14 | 29.8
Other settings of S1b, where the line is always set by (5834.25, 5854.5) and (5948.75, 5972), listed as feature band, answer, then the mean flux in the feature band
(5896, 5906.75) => 0.5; 32.5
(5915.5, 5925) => 0.0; 33.7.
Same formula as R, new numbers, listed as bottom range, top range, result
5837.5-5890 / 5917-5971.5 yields 1.05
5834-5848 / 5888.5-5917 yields 0.91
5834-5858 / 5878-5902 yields 0.87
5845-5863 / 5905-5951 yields 1.01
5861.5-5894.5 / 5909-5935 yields 1.09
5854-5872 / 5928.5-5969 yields 1.03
